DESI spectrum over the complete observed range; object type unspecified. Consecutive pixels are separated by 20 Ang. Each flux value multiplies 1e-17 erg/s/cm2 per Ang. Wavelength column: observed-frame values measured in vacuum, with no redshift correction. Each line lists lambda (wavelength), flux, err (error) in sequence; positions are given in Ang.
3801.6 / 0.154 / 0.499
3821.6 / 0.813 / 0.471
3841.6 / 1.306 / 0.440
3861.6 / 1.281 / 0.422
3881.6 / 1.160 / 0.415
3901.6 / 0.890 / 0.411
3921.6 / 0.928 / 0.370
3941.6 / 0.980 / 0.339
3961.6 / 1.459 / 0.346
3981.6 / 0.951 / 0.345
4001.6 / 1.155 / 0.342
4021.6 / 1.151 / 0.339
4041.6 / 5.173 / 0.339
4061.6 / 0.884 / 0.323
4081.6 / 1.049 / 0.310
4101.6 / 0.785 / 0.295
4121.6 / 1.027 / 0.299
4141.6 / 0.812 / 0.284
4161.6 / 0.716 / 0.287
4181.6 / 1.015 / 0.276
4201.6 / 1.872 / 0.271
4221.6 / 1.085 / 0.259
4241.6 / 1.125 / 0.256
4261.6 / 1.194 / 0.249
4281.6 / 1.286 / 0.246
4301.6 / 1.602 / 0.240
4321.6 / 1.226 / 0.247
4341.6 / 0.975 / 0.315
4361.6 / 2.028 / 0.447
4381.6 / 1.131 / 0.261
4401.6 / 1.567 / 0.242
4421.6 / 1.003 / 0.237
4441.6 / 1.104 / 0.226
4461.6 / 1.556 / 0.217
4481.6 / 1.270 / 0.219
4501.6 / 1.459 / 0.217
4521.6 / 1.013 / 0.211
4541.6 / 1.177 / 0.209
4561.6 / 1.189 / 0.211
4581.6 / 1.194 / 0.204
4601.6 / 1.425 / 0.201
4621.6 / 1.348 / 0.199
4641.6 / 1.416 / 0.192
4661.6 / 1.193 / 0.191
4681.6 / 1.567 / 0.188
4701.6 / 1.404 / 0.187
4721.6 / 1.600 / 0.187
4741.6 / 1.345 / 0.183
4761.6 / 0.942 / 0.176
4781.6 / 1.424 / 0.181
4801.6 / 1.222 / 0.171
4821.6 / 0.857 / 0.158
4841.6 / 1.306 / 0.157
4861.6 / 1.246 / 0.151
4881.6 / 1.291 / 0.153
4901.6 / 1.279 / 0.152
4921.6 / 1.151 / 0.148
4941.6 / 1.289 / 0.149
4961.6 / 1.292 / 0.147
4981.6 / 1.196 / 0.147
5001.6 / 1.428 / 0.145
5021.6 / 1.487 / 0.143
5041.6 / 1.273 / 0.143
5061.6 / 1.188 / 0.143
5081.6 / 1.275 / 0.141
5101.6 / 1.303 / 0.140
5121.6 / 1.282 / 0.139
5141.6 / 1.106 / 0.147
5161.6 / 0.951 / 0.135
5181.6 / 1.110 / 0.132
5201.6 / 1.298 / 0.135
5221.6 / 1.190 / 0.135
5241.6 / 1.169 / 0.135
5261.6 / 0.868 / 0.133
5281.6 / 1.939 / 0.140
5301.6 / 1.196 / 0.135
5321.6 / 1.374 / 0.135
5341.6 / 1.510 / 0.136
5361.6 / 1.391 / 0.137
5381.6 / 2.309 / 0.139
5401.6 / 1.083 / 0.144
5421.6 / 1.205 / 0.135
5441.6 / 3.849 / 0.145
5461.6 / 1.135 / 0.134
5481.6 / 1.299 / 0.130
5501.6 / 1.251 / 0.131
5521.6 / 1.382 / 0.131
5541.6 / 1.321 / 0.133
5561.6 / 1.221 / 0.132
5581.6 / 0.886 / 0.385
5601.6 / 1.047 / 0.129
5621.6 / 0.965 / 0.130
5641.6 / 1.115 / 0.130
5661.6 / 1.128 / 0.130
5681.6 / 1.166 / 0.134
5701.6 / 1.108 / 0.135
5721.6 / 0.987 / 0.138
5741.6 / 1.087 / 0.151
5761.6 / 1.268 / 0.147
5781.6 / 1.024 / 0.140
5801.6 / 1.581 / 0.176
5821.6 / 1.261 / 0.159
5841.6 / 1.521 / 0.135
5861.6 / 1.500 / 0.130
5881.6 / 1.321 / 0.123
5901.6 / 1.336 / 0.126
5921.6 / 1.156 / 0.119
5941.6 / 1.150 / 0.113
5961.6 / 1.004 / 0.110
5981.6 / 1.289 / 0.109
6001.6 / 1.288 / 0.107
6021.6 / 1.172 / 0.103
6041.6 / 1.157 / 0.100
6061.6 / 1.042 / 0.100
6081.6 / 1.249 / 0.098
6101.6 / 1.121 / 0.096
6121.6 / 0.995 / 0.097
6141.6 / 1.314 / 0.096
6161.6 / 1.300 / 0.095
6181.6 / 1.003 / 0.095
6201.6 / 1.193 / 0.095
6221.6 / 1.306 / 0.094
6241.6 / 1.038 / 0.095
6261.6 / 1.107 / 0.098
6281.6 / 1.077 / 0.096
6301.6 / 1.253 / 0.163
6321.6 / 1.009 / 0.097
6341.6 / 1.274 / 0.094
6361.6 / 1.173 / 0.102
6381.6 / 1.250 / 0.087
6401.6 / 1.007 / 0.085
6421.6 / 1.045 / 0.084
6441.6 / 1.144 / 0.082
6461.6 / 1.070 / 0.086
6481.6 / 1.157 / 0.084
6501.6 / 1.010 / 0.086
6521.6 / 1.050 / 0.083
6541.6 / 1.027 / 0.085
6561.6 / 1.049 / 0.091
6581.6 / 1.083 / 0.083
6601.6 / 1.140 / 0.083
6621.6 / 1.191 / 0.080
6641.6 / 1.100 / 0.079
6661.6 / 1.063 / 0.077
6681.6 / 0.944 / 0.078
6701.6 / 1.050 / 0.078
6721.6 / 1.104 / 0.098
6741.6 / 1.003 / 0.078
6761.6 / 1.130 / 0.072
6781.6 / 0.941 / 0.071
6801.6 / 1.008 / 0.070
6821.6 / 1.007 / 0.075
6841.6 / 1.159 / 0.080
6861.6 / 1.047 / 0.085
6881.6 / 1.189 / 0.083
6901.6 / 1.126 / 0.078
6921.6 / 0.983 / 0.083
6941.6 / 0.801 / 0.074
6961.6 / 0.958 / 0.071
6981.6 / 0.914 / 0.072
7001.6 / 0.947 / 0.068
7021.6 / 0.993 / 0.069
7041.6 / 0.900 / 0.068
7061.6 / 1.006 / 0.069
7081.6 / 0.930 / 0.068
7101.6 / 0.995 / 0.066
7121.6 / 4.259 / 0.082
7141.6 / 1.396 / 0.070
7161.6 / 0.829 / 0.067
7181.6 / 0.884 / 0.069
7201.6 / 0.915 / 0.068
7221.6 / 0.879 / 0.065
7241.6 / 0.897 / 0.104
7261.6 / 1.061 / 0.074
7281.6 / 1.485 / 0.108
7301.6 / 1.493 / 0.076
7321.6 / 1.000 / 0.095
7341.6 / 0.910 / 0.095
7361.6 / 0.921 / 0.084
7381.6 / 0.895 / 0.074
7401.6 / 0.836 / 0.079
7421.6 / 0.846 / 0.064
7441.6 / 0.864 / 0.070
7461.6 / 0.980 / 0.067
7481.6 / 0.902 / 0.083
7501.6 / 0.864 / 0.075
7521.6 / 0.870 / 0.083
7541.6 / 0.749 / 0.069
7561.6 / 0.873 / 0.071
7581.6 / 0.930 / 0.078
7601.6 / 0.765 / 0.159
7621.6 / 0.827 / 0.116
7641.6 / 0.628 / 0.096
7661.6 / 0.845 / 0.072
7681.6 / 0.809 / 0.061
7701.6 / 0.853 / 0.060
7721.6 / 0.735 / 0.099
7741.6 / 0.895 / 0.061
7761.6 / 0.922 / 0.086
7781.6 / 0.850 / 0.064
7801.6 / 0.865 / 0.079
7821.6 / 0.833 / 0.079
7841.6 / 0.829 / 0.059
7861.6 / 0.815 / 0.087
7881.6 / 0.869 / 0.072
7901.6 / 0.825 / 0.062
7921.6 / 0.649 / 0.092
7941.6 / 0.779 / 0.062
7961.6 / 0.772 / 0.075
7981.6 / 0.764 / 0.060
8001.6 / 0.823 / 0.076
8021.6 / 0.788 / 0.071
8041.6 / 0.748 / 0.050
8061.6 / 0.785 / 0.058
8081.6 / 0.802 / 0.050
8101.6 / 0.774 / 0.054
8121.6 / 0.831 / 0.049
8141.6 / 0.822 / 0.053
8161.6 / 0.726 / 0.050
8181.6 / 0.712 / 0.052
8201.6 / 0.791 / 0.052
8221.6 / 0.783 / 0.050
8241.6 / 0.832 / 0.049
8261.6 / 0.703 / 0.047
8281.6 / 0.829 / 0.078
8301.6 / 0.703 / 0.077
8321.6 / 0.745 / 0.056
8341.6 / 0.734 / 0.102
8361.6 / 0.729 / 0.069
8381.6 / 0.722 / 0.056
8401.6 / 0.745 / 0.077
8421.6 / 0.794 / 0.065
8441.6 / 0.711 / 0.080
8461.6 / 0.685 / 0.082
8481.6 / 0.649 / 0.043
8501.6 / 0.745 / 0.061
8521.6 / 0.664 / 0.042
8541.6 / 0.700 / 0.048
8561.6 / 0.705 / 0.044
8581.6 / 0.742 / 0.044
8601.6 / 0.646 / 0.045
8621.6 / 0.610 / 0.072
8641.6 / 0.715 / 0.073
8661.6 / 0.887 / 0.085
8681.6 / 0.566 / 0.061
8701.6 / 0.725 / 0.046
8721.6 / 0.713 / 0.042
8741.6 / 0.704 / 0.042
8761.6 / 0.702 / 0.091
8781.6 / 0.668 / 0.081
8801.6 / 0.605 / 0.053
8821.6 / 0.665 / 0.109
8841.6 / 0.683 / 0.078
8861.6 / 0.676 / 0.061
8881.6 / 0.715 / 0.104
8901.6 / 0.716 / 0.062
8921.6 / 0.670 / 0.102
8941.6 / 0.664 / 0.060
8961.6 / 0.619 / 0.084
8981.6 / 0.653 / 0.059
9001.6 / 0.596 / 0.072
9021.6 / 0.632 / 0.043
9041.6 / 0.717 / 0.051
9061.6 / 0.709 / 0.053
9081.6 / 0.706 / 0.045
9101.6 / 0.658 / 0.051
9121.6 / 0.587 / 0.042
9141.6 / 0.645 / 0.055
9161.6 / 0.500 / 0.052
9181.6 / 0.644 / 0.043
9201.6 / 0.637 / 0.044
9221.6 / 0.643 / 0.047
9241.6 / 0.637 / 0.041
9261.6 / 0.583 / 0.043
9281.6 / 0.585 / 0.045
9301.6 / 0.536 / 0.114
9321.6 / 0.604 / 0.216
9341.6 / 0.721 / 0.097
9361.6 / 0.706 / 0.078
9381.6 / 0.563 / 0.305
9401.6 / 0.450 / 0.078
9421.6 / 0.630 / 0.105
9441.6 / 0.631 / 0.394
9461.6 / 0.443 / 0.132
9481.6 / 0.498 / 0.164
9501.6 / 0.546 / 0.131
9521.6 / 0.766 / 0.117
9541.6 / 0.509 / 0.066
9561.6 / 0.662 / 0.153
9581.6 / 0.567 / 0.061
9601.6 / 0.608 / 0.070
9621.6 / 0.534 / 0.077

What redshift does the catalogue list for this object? 0.085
